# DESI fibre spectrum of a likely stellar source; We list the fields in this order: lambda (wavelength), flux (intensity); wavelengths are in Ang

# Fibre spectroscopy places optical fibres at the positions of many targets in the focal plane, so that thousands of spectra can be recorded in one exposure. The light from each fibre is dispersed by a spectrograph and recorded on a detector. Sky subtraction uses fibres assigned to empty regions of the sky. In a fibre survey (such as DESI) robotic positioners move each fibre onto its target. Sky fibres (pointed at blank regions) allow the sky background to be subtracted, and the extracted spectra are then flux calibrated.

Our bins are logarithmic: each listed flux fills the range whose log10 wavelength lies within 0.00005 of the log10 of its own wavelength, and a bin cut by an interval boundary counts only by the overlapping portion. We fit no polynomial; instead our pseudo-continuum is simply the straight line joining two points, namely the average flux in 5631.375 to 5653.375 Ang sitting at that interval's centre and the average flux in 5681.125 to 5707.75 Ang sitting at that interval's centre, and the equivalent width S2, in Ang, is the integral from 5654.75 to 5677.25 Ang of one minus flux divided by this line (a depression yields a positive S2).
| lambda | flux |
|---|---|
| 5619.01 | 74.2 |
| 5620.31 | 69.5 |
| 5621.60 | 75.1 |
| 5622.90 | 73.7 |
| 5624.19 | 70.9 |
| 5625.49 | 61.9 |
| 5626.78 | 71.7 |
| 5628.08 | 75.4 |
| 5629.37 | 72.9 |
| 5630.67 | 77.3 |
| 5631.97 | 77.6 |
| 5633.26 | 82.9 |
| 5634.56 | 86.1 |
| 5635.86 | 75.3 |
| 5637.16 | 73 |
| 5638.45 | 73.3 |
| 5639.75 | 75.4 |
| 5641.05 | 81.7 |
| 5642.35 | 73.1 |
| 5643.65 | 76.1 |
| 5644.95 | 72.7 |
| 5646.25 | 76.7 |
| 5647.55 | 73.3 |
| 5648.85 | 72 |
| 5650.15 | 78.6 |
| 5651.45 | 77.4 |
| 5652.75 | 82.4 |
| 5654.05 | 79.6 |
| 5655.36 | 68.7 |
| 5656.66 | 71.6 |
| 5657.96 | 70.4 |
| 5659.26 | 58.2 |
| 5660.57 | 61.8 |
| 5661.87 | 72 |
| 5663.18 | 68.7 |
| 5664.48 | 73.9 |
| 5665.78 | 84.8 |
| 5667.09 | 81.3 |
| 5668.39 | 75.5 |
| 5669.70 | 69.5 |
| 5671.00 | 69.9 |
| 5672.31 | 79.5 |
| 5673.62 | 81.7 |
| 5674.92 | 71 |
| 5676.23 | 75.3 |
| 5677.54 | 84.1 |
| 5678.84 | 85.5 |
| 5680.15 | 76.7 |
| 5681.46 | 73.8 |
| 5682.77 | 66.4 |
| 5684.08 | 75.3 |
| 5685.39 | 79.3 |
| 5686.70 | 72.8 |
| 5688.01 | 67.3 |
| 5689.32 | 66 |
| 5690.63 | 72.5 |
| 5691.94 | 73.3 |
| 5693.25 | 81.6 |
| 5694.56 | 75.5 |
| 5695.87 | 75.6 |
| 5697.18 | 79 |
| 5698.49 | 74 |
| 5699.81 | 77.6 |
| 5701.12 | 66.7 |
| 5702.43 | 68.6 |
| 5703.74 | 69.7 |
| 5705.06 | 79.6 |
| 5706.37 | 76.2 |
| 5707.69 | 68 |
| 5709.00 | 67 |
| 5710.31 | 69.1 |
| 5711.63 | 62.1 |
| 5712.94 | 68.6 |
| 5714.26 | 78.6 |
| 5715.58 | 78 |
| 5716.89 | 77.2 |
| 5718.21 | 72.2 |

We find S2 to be 0.75 Ang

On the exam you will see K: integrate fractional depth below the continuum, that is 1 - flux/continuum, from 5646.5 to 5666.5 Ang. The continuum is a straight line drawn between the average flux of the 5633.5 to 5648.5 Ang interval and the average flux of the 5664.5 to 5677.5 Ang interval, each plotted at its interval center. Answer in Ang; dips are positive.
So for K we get 0.9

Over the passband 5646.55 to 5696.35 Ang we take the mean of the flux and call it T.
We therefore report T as 74.3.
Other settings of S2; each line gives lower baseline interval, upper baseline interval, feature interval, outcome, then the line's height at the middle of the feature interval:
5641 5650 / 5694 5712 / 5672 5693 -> -0.56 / 73.1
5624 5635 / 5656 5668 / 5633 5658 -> -0.90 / 73.4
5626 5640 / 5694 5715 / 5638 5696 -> -0.07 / 74.4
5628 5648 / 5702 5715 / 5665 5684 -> -0.82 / 73.5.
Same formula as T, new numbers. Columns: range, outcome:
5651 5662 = 71.2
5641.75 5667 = 73.4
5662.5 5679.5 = 77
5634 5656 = 76.2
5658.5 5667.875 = 71.6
